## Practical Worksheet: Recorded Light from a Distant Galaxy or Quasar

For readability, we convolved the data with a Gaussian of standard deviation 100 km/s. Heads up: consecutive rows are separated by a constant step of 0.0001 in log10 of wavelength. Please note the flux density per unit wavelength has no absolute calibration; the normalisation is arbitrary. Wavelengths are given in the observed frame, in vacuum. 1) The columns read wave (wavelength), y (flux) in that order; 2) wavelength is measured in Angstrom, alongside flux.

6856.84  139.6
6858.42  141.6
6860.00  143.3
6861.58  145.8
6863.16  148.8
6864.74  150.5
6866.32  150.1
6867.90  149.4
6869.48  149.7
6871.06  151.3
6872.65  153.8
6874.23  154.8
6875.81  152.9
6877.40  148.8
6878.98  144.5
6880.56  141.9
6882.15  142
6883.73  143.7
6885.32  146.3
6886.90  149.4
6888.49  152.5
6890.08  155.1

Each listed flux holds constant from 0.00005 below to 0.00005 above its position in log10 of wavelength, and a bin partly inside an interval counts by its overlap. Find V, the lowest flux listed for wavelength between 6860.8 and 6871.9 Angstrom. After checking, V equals 145.8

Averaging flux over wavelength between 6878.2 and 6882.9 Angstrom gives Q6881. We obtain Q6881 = 143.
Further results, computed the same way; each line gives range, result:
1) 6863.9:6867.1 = 150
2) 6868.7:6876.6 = 153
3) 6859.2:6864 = 146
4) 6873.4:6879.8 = 150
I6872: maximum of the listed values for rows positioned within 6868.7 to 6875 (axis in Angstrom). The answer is 154.8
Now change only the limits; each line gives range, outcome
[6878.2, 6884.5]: 144.5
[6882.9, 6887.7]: 149.4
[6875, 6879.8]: 152.9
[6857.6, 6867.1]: 150.5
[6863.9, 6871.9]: 151.3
